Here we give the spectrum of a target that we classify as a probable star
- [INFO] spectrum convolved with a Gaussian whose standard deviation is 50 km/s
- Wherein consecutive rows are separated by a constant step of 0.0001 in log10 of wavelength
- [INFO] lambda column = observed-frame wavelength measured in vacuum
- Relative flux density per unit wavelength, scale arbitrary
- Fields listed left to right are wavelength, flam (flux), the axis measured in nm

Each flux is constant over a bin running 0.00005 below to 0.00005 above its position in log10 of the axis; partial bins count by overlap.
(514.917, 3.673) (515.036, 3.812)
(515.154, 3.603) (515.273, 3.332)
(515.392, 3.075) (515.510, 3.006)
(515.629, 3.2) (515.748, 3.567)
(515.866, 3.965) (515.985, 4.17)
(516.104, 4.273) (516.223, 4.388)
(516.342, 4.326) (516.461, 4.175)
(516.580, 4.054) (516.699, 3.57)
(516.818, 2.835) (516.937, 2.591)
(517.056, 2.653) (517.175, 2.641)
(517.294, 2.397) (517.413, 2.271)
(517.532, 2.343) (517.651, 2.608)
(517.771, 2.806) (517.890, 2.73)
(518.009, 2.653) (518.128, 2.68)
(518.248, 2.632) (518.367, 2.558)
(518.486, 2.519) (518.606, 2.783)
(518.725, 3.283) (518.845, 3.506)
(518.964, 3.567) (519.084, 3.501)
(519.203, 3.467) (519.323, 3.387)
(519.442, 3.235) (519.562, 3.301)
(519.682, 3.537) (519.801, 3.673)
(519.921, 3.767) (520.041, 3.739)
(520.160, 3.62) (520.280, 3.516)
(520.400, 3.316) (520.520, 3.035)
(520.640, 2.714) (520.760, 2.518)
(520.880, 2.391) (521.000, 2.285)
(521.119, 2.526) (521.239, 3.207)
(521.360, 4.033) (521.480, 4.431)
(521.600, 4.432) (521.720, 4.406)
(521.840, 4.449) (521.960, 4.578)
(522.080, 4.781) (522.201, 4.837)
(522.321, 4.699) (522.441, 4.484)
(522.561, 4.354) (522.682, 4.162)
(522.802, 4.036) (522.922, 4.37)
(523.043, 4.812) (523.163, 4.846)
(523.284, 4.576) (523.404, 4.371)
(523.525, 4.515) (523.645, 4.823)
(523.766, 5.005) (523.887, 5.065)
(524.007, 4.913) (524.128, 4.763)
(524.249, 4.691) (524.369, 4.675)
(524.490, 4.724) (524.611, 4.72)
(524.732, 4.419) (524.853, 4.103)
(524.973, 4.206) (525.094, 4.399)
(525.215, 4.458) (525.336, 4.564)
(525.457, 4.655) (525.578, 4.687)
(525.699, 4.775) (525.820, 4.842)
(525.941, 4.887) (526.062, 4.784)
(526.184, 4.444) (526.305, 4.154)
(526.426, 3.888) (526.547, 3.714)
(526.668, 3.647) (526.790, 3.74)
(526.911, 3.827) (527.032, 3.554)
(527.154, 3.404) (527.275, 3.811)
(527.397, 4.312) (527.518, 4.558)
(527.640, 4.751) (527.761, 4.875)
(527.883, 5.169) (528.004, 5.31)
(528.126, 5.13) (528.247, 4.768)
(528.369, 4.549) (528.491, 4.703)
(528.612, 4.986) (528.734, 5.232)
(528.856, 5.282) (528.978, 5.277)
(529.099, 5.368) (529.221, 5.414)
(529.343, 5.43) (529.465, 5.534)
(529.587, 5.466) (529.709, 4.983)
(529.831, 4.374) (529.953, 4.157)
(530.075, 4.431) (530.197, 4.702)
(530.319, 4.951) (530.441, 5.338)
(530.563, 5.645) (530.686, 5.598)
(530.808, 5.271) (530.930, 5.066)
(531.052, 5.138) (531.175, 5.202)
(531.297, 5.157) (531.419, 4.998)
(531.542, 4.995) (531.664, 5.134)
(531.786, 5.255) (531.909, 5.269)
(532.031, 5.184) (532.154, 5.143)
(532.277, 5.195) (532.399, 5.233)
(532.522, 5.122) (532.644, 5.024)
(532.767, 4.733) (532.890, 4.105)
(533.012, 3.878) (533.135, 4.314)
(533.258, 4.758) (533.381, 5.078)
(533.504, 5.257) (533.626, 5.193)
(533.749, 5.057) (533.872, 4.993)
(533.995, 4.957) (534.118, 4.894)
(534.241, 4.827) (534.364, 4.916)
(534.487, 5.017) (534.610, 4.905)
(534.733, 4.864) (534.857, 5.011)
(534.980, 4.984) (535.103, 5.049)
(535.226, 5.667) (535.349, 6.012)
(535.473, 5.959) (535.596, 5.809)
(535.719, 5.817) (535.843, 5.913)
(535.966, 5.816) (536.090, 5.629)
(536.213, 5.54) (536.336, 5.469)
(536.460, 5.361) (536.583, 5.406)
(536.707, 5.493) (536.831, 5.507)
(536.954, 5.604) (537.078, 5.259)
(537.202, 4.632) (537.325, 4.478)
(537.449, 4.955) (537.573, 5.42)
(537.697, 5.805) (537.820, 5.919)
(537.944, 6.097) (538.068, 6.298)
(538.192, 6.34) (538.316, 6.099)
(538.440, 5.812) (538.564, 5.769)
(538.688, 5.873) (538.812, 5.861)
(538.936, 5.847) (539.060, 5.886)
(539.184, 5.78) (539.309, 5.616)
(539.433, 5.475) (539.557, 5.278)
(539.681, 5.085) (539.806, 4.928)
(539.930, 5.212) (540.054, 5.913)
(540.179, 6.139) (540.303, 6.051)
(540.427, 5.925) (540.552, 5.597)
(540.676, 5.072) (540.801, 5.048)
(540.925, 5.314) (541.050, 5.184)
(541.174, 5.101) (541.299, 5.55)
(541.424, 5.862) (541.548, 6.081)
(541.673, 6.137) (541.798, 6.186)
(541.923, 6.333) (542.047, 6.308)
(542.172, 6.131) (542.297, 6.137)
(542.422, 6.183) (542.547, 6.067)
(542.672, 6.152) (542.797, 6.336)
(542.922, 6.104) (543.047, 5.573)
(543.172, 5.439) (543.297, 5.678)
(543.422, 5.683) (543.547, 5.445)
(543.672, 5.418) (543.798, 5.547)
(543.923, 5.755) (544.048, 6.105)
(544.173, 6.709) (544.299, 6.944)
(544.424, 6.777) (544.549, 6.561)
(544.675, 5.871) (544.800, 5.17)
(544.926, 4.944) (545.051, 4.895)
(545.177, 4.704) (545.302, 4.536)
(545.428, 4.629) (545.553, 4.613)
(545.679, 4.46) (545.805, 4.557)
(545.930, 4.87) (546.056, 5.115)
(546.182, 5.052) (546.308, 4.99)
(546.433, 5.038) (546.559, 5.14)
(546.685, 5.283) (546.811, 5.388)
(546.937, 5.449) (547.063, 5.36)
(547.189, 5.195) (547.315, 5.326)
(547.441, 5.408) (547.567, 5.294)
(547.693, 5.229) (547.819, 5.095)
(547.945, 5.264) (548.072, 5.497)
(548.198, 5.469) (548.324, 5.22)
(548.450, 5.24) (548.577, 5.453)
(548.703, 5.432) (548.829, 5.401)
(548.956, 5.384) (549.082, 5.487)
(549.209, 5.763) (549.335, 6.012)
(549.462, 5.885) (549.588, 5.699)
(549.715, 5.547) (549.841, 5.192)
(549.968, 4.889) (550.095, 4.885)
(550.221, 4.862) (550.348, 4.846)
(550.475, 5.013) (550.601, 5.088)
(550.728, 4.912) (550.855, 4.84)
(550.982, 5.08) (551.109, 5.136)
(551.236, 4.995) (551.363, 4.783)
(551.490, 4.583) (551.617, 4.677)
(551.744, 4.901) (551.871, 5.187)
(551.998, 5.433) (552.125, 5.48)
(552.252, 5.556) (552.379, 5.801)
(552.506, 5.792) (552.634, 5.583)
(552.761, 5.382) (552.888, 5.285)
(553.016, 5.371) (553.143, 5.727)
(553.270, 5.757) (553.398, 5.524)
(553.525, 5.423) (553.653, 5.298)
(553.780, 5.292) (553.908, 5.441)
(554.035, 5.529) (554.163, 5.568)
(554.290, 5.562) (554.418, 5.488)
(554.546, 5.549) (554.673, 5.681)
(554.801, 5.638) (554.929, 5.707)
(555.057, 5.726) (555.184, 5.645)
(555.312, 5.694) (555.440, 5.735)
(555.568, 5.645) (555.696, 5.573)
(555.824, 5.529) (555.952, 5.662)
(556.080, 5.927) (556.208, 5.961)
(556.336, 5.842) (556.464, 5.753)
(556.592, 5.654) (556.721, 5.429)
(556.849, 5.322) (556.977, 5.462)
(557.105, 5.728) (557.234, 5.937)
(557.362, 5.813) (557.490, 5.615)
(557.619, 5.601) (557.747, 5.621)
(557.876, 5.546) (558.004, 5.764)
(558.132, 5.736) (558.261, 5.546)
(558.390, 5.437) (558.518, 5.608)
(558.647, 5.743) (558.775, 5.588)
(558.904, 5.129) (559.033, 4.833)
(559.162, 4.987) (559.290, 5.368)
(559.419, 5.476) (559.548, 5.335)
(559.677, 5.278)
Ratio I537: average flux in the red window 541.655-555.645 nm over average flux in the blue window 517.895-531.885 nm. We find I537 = 1.27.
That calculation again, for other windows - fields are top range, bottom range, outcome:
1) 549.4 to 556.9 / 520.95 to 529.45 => 1.20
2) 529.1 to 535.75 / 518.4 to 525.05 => 1.28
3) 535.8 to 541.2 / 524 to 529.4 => 1.21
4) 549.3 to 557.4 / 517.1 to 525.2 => 1.45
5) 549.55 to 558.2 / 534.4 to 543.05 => 0.96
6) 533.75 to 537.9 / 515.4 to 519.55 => 1.67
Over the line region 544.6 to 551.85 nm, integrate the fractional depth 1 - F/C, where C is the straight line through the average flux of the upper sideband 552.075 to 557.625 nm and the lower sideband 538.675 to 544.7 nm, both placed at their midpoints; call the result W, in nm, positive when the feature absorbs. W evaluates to 0.72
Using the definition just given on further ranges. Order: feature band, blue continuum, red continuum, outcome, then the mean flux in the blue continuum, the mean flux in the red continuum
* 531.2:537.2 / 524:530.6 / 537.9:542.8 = 0.09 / 4.65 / 5.79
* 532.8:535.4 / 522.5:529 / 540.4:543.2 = 0.14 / 4.54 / 5.82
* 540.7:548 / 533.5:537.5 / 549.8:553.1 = -0.45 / 5.28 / 5.14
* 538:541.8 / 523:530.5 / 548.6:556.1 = -0.49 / 4.65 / 5.4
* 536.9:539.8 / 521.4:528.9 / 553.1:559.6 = -0.37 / 4.53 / 5.57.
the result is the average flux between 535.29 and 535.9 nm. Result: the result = 5.89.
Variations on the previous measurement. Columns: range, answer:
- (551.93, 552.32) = 5.5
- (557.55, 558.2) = 5.65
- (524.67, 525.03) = 4.25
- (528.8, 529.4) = 5.36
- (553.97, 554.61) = 5.55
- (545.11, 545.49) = 4.62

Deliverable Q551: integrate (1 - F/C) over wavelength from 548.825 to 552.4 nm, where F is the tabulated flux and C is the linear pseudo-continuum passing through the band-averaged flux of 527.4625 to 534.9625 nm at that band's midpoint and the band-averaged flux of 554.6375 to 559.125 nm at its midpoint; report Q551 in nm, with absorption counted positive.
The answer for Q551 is 0.17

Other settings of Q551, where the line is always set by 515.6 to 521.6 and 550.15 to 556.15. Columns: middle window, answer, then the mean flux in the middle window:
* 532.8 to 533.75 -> -0.123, 4.69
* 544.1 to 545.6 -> -0.210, 5.54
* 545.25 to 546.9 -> 0.011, 4.91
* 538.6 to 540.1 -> -0.345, 5.56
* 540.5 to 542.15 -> -0.369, 5.69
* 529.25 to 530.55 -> -0.344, 4.97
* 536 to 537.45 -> -0.314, 5.3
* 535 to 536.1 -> -0.367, 5.72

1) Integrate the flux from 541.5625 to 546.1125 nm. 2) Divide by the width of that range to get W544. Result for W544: 5.67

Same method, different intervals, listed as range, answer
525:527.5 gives 4.23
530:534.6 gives 5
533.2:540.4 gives 5.46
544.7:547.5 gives 5.02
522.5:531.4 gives 4.69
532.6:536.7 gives 5.16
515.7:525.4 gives 3.76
